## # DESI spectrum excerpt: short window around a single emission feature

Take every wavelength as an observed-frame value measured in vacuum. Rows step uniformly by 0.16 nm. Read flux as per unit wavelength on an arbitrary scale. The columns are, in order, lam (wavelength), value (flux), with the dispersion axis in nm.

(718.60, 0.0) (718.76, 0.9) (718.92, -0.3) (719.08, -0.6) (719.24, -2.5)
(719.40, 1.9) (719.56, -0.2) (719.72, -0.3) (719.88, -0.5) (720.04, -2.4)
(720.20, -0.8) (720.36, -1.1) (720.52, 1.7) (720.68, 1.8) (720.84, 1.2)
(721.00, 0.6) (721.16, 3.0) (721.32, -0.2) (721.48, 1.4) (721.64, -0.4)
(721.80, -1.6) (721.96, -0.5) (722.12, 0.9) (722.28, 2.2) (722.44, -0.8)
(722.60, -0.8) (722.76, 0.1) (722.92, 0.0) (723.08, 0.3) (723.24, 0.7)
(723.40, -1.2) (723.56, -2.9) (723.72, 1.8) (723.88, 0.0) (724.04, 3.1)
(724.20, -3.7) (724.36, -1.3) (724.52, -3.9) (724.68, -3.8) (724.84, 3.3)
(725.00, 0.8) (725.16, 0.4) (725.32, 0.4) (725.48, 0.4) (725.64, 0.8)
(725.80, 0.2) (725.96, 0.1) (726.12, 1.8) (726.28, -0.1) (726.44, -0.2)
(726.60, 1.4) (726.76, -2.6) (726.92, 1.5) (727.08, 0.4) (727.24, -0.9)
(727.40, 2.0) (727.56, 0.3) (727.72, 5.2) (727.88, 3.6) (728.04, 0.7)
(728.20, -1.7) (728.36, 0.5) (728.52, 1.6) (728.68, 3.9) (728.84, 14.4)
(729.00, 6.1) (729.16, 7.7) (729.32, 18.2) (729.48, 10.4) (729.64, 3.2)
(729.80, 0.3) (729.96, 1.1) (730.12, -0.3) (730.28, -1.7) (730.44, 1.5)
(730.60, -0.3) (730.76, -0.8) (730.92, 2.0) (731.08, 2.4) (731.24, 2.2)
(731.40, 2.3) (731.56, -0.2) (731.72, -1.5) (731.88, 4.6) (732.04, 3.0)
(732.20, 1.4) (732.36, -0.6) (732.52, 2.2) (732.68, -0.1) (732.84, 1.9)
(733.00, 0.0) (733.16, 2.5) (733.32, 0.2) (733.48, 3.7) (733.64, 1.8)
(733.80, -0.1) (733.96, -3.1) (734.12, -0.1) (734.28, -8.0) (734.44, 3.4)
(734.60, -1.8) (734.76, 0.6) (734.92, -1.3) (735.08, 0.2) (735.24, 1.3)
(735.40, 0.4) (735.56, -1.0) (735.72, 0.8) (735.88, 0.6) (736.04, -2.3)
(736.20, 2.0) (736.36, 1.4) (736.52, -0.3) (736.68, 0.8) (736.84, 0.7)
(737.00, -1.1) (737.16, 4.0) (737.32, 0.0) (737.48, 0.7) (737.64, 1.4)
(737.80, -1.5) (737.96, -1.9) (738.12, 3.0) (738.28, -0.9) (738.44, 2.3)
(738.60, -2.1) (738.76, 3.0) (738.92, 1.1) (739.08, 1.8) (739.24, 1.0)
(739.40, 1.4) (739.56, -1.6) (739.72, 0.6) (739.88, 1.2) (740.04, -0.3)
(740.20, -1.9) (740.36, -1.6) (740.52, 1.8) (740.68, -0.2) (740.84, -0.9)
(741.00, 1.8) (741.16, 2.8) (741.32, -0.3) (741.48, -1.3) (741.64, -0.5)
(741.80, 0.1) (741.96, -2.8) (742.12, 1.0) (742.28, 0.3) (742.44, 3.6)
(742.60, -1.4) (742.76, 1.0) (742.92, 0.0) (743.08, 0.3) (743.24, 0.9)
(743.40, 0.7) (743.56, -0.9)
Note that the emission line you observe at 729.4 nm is [O II]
